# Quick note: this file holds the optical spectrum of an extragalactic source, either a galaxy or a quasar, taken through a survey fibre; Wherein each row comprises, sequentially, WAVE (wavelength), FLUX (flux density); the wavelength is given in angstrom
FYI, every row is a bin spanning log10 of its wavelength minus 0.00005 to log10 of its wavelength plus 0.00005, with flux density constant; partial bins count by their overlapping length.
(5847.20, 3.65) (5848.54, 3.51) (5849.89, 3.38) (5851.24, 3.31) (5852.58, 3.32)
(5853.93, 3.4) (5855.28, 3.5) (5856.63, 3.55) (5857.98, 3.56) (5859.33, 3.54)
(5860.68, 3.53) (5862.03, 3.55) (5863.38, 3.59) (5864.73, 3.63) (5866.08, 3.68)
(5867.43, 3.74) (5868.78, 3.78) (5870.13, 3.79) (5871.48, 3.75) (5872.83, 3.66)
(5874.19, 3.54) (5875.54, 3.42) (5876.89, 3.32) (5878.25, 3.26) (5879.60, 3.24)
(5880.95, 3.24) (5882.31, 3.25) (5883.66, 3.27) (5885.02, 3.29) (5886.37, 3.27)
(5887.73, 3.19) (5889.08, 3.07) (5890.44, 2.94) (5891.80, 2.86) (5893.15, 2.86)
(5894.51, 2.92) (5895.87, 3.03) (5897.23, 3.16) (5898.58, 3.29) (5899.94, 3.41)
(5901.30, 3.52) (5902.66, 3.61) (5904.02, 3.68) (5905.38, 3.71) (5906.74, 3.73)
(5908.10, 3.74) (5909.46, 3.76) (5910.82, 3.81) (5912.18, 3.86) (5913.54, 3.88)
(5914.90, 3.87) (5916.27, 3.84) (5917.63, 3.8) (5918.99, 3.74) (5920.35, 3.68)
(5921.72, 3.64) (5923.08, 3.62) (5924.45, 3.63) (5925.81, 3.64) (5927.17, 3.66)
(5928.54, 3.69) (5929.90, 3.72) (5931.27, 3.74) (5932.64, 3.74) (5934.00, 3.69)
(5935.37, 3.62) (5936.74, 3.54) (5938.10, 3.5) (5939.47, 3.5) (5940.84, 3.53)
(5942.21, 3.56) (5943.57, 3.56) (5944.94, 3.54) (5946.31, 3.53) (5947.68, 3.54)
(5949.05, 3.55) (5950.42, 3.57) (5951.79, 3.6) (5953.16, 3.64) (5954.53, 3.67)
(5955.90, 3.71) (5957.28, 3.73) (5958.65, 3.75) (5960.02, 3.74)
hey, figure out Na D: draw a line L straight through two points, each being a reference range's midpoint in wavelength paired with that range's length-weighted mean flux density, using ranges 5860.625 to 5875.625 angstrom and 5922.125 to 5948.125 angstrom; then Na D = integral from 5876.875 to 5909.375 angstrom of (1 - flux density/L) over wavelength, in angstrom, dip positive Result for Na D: 3.1 angstrom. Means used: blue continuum 3.65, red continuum 3.61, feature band 3.29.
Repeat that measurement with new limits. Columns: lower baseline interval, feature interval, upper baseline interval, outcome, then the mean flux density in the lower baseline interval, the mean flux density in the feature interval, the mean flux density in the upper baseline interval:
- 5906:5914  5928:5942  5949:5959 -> 0.35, 3.8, 3.62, 3.65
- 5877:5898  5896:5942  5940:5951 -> -3.98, 3.13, 3.64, 3.55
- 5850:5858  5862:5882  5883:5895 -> -1.81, 3.42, 3.54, 3.08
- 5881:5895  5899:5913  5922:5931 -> -1.30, 3.1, 3.68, 3.66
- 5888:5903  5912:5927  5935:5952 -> -1.77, 3.14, 3.74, 3.55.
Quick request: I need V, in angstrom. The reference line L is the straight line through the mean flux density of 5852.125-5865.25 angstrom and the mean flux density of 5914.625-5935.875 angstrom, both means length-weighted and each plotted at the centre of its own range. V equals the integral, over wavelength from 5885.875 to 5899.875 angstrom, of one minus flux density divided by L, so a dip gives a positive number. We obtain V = 2.10 angstrom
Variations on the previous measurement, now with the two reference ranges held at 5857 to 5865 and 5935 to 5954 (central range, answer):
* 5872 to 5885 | 0.7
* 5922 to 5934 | -0.4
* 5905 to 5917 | -0.8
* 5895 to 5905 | 0.5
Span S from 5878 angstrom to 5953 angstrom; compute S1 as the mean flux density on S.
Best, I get 3.51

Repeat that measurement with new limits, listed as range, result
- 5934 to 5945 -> 3.55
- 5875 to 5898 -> 3.15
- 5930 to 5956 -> 3.6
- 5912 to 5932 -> 3.73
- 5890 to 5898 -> 2.97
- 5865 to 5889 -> 3.45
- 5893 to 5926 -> 3.59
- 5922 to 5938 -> 3.66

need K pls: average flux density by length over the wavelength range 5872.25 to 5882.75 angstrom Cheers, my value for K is 3.36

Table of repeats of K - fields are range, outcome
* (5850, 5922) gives 3.48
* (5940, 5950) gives 3.54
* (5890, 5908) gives 3.31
